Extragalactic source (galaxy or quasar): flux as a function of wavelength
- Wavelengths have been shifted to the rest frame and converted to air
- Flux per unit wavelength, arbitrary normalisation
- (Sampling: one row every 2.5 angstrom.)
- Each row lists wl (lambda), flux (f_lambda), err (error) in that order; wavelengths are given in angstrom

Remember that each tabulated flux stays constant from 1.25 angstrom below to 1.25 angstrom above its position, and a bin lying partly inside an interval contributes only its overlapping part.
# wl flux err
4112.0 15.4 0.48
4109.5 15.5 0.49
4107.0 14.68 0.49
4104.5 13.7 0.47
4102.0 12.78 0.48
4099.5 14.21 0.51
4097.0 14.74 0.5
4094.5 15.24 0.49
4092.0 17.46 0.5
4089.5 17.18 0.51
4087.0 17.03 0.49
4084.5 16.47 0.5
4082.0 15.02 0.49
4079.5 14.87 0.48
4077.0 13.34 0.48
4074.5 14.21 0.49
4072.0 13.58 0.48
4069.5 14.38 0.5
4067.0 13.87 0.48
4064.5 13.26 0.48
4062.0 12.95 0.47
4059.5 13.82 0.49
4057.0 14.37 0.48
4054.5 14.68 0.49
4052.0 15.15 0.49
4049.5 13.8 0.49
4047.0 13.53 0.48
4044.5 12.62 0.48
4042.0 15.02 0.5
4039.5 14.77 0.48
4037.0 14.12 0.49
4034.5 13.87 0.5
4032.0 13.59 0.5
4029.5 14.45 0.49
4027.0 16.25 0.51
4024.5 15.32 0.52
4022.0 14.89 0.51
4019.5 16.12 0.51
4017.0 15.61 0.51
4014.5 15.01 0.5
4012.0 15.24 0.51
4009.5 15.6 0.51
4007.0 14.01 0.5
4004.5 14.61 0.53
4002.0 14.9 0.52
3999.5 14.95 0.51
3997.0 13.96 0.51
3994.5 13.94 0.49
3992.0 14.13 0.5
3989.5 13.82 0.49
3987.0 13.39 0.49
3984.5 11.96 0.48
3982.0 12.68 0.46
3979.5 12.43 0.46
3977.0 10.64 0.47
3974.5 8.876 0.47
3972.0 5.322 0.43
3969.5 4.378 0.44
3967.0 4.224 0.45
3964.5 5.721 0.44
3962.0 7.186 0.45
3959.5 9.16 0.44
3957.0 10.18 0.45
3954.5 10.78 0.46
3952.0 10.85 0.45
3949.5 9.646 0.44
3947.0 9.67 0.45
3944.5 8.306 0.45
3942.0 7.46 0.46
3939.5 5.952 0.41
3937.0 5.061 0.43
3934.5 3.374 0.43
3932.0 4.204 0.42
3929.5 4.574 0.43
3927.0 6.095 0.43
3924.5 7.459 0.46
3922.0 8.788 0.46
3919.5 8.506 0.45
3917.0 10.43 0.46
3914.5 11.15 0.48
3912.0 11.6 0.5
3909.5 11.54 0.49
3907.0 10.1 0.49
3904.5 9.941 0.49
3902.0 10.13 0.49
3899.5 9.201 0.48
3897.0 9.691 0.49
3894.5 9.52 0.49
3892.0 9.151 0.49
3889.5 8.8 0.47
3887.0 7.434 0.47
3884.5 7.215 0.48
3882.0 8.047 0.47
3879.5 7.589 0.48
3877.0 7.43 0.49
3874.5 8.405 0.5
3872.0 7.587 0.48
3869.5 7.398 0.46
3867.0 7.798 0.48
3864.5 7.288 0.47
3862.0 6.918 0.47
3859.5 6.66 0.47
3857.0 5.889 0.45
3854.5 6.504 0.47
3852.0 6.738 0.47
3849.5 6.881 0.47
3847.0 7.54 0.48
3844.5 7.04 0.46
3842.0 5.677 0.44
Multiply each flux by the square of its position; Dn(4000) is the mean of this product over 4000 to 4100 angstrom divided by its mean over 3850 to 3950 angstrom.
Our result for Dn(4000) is 2.0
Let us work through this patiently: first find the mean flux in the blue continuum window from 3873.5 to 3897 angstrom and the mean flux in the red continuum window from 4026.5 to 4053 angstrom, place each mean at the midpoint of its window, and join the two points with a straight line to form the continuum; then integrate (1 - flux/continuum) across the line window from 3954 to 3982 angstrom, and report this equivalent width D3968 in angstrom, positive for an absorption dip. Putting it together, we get 7.9 angstrom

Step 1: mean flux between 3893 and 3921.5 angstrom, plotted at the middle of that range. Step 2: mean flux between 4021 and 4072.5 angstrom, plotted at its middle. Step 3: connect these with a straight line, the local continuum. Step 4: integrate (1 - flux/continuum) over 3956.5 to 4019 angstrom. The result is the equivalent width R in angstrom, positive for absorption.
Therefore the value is 4.23 angstrom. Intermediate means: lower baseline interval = 10.1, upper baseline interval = 14.2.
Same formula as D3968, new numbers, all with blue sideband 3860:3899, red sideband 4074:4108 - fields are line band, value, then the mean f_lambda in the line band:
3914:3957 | 9.1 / 7.79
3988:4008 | -3.8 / 14.3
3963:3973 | 5.5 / 4.96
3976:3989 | -1.0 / 12.3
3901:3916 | -2.9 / 10.7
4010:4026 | -3.5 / 15.4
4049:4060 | -0.5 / 14.4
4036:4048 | -0.5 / 14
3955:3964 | 1.6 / 8.74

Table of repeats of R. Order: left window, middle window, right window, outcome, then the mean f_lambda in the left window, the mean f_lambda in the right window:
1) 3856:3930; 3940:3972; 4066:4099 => 8.0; 8.46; 15.2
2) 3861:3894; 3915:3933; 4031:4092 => 4.0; 7.82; 14.5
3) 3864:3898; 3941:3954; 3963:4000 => 0.6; 8.1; 10.6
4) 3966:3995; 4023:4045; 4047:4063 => -2.5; 10.4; 14.1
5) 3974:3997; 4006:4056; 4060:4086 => -4.6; 12.6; 14.2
